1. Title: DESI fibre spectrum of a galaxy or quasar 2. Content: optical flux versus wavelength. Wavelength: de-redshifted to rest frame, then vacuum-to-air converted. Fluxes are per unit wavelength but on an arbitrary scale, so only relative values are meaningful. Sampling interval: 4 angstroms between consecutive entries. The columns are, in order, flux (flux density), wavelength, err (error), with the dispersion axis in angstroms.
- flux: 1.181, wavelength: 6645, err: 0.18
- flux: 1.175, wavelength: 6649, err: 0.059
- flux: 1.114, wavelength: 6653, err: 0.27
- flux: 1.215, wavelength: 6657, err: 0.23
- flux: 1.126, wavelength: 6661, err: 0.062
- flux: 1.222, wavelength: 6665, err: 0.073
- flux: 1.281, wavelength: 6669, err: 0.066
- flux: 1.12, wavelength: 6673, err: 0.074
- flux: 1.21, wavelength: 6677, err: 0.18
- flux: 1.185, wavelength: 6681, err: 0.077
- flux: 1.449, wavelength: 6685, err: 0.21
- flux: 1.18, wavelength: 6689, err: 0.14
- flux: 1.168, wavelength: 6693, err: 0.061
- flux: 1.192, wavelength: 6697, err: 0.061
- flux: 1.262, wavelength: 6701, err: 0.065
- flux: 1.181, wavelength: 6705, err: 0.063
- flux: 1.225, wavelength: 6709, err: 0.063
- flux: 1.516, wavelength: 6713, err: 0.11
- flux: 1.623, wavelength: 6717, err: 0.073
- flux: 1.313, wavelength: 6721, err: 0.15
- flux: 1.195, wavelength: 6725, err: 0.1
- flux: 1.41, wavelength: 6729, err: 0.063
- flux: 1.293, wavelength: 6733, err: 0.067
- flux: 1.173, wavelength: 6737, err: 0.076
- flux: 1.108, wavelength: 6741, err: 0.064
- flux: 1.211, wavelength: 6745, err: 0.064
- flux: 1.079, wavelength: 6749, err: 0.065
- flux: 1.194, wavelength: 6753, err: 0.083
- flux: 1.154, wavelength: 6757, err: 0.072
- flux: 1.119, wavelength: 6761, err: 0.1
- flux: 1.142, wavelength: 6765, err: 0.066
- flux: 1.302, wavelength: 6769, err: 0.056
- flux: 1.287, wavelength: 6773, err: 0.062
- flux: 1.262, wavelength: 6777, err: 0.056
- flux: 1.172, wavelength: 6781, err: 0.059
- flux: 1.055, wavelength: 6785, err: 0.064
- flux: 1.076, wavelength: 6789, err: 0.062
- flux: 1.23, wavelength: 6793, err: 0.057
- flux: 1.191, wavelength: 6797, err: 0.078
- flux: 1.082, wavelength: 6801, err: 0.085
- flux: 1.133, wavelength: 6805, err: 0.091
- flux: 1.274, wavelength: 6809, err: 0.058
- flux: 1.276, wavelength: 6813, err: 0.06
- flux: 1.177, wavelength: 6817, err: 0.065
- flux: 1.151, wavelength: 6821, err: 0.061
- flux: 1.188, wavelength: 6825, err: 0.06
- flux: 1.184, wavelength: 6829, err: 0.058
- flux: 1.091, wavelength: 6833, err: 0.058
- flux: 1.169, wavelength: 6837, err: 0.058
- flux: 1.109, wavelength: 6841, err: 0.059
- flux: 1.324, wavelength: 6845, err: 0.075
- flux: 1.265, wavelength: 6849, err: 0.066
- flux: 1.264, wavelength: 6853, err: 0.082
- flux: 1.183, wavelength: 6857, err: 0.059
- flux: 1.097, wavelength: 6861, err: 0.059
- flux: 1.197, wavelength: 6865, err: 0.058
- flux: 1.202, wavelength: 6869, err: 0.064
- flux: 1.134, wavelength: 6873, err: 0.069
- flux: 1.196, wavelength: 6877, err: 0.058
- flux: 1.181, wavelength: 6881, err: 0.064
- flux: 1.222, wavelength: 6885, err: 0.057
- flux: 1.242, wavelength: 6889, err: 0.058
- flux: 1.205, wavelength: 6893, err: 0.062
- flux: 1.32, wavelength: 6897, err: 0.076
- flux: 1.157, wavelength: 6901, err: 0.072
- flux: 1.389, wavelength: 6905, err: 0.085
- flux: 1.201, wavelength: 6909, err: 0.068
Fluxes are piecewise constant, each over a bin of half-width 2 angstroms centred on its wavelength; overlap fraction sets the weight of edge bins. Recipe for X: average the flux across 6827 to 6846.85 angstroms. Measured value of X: 1.17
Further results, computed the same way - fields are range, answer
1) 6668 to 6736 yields 1.28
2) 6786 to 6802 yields 1.14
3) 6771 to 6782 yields 1.25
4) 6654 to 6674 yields 1.19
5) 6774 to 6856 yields 1.18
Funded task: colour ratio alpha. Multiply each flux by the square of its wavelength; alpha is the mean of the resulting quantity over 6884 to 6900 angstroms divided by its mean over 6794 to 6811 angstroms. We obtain 1.1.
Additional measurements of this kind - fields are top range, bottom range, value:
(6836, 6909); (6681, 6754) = 1.01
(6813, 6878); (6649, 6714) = 1.02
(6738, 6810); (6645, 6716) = 0.98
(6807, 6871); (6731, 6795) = 1.04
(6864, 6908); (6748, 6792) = 1.08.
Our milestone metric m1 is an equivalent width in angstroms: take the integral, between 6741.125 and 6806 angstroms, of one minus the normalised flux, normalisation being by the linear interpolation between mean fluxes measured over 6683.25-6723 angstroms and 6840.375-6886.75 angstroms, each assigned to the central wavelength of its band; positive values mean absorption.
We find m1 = 4.9 angstroms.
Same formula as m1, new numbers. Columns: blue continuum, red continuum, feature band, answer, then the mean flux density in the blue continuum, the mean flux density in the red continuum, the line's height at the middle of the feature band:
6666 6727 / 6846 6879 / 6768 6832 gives 2.00 angstroms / 1.27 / 1.2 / 1.22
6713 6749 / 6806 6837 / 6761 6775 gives 0.26 angstroms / 1.29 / 1.19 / 1.25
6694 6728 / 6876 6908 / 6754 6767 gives 1.50 angstroms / 1.31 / 1.24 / 1.29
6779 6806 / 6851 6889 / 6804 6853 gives -1.67 angstroms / 1.13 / 1.19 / 1.16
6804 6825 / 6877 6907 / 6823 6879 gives 1.65 angstroms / 1.2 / 1.24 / 1.22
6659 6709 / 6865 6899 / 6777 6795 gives 0.98 angstroms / 1.22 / 1.21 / 1.21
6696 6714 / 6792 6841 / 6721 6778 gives 0.83 angstroms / 1.27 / 1.17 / 1.23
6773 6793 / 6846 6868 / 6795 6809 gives 0.24 angstroms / 1.16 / 1.21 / 1.18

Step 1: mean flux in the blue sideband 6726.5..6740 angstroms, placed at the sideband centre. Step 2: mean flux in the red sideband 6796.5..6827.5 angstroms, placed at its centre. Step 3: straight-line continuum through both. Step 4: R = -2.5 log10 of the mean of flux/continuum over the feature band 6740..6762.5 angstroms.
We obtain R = 0.10 mag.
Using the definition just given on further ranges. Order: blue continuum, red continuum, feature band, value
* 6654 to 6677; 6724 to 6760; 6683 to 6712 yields -0.05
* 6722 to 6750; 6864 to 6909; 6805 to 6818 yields -0.01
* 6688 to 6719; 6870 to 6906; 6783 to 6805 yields 0.12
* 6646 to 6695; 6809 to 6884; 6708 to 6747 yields -0.09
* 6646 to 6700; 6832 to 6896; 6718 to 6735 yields -0.10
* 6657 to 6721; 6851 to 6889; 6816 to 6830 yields 0.03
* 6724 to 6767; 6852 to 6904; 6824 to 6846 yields 0.03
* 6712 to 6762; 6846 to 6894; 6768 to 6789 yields 0.04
